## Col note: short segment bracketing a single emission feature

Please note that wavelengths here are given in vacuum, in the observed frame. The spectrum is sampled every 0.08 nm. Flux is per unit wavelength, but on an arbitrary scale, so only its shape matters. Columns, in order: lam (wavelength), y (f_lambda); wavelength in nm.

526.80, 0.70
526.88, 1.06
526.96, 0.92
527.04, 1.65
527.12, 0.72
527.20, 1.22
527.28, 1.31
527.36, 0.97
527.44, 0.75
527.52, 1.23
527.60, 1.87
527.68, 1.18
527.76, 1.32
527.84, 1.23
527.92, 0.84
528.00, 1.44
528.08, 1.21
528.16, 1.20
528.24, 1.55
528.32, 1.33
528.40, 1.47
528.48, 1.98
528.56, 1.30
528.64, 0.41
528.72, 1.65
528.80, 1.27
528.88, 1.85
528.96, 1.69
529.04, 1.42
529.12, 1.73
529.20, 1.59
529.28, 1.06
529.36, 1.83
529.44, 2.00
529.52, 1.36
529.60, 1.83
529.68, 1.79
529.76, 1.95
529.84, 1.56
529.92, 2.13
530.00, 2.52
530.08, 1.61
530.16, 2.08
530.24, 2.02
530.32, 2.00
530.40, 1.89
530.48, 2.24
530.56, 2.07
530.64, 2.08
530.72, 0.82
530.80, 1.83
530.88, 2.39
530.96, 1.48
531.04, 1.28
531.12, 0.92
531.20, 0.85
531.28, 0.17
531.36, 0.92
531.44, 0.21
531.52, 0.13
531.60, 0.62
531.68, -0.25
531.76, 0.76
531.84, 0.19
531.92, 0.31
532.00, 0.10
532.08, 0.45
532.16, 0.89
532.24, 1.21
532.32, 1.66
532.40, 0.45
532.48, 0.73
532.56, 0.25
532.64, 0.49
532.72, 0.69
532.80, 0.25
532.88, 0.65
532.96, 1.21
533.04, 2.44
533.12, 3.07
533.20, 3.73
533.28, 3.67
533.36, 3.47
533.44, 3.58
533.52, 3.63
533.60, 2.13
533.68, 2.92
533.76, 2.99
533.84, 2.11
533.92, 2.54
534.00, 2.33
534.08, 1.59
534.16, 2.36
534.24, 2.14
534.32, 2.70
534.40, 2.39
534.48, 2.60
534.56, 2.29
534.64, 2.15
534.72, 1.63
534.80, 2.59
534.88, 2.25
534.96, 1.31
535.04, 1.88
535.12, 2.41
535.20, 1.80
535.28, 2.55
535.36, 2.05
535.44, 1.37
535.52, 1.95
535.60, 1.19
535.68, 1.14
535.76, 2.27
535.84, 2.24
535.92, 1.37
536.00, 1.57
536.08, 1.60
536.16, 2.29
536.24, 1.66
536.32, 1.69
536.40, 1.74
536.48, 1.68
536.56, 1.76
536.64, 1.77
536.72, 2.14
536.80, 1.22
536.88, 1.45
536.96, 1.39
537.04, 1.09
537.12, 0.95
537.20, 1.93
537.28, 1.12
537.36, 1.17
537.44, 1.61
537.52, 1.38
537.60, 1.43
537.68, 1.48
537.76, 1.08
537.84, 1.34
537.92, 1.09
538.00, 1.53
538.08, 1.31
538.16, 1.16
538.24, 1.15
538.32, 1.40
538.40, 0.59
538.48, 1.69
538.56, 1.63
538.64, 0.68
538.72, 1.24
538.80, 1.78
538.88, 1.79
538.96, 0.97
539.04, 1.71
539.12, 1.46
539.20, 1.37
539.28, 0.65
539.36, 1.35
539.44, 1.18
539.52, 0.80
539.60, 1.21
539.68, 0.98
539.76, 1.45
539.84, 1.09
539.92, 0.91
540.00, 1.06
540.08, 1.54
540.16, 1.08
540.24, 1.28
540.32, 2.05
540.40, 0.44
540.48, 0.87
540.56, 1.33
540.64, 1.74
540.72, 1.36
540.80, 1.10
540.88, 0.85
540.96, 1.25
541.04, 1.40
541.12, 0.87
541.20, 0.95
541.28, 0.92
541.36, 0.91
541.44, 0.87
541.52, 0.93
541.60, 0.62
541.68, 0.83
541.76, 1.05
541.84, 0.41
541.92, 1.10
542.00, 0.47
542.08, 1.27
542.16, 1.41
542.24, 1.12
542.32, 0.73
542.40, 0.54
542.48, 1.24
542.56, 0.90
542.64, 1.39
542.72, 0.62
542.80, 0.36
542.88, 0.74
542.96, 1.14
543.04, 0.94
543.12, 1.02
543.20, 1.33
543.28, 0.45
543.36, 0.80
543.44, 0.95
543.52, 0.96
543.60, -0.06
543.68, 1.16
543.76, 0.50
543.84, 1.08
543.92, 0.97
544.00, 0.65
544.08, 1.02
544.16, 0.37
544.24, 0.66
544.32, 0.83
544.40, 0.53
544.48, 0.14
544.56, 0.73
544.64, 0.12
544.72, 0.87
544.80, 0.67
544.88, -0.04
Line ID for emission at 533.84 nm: C IV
